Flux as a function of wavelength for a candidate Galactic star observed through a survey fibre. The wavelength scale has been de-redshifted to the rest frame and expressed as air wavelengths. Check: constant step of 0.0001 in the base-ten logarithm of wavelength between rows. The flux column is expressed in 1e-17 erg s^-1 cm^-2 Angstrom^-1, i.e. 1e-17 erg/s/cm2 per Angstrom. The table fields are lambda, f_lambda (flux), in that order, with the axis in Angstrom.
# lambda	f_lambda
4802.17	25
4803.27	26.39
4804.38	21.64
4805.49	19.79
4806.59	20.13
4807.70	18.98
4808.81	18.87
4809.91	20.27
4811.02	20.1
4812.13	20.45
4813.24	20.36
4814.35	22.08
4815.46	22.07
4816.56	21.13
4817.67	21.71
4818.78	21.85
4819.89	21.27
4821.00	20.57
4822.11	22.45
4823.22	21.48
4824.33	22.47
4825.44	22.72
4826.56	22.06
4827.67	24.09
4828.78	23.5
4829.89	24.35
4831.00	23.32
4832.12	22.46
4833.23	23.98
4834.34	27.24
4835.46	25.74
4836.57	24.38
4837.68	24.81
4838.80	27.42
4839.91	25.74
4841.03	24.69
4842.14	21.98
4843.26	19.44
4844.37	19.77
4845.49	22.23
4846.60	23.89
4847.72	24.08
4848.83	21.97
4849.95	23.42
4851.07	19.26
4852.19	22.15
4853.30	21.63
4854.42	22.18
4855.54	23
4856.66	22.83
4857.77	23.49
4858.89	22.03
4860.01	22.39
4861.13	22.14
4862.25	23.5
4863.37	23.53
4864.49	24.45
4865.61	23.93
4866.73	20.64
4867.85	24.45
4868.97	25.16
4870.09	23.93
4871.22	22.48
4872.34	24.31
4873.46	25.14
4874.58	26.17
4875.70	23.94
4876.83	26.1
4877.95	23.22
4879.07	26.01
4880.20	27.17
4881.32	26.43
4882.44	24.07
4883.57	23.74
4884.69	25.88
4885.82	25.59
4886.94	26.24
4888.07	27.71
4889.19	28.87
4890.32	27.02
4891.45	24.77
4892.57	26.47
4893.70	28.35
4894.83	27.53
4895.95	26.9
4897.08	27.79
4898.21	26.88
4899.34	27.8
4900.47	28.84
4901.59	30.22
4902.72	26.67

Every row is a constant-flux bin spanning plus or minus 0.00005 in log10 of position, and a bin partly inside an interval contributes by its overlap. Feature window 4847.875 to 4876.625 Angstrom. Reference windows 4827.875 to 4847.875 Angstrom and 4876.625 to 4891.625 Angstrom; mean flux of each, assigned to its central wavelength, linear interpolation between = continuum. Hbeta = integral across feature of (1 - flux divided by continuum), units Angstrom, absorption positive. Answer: 2.05 Angstrom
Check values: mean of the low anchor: 23.8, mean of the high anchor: 25.9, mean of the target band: 23.2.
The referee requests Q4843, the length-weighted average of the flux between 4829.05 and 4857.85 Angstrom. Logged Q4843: 23.3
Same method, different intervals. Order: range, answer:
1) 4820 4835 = 23.1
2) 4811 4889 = 23.4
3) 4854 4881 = 23.9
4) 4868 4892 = 25.4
